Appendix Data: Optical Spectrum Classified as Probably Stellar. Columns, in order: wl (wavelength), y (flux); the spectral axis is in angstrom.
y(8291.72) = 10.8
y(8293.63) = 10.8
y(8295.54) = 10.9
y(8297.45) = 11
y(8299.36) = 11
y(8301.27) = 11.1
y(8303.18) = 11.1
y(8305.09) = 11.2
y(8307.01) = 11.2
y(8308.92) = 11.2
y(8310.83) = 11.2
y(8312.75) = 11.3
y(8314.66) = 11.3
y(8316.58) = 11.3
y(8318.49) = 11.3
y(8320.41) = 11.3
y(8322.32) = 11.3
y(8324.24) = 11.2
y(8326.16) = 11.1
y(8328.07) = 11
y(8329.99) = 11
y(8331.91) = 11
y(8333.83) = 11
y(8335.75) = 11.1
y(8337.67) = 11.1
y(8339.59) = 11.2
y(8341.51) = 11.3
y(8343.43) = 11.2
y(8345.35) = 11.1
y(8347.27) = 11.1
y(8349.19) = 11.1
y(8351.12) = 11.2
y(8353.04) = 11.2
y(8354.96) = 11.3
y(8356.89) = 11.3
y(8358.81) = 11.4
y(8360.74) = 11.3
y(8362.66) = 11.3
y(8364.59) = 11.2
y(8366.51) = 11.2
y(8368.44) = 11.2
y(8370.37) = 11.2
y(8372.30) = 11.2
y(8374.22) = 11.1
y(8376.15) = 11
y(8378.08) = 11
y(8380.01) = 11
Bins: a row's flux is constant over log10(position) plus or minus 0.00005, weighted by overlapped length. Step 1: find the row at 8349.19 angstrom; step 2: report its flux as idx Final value 11.1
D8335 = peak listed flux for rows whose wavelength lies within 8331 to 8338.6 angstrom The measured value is 11.1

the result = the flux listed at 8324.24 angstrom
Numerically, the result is 11.2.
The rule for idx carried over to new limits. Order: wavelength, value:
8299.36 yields 11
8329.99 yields 11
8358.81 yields 11.4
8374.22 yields 11.1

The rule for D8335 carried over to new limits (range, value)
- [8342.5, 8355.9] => 11.3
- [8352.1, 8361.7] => 11.4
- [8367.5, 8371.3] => 11.2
